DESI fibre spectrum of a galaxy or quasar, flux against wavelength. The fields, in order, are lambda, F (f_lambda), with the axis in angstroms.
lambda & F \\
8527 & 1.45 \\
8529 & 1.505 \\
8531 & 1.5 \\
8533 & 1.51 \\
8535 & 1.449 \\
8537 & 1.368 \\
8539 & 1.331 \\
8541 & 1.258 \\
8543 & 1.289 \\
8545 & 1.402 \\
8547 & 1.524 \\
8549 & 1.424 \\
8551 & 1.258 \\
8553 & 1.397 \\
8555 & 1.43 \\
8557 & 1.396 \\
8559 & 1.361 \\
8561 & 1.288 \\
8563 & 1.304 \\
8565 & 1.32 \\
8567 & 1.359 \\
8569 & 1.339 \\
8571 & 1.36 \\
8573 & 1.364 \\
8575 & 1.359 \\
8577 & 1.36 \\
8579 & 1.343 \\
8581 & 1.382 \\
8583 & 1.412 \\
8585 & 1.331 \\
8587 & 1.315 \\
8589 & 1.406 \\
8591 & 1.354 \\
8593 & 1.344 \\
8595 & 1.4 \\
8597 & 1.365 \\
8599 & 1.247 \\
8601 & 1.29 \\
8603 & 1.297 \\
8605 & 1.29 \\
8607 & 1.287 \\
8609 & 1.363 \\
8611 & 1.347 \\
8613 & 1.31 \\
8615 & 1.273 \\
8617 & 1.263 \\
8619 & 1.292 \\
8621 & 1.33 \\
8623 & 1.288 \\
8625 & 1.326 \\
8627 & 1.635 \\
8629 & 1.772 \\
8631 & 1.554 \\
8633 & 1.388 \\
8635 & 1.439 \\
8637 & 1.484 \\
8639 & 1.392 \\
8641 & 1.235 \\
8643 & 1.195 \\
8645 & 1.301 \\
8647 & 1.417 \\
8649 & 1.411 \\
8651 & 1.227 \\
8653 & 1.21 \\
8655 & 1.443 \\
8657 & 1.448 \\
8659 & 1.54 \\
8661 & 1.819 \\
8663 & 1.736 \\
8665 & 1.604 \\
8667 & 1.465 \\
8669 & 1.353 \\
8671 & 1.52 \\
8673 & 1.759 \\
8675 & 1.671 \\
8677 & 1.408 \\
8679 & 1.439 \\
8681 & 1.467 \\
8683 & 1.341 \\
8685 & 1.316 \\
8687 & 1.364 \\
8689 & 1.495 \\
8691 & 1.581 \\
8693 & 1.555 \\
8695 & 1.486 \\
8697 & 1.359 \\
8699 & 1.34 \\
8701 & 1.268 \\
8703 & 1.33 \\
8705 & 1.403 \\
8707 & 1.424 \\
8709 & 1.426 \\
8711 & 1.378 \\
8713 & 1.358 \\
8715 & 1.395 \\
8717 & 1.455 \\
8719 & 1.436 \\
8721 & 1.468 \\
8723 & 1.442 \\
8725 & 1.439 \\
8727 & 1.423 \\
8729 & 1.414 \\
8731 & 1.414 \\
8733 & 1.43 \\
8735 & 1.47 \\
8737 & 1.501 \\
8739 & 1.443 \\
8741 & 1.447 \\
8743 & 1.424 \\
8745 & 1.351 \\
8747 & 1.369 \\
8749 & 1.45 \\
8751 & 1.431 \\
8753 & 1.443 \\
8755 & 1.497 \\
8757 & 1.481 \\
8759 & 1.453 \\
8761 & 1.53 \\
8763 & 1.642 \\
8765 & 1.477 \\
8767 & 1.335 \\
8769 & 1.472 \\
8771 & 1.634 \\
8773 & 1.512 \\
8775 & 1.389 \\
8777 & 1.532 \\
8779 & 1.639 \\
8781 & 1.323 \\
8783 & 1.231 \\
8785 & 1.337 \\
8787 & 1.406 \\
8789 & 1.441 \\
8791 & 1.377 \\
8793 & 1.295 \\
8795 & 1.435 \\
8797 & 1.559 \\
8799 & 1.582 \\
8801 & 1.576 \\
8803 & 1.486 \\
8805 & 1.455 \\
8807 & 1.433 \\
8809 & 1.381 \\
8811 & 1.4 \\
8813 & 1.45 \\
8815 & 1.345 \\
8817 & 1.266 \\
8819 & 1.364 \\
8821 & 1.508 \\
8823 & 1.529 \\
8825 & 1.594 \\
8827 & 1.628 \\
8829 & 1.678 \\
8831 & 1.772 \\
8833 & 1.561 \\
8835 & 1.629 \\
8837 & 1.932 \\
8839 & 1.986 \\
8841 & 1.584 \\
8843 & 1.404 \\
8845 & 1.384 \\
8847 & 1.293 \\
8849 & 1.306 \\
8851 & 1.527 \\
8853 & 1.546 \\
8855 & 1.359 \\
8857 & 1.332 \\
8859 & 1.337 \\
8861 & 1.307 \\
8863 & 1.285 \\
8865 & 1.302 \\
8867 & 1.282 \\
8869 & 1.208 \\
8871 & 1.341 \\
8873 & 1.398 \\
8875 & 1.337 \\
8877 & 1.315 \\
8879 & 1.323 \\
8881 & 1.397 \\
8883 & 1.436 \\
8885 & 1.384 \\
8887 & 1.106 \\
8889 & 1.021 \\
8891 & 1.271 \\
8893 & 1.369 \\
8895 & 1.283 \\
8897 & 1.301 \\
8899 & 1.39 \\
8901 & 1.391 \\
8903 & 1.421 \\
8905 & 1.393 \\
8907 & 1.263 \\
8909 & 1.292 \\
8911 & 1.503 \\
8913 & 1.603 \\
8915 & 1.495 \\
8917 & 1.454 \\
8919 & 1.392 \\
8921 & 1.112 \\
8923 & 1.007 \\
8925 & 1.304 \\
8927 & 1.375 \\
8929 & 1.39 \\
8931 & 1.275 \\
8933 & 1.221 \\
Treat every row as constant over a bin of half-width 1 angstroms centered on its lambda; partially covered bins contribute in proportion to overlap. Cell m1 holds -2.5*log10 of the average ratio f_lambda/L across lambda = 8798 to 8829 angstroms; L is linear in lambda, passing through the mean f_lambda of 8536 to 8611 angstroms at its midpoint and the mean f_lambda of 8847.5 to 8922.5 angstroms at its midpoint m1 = -0.10 mag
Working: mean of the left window 1.35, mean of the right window 1.34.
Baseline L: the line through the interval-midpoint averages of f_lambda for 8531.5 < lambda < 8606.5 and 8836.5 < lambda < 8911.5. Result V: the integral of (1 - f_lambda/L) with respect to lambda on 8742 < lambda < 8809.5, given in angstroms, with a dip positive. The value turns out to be -4.21 angstroms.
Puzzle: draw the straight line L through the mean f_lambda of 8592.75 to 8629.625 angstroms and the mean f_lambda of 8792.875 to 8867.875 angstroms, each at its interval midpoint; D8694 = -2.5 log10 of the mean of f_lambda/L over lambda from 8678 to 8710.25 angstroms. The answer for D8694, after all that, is -0.010 mag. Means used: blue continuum 1.35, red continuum 1.48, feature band 1.41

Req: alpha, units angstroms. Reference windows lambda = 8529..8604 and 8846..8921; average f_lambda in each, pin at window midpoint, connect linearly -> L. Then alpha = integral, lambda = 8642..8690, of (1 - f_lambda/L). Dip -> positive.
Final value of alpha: -3.4 angstroms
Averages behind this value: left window 1.37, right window 1.35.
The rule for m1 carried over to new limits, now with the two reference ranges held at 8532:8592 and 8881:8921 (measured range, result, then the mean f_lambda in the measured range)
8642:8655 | 0.05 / 1.31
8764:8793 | -0.06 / 1.43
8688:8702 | -0.06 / 1.44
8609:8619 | 0.05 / 1.3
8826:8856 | -0.16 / 1.57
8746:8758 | -0.07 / 1.45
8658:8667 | -0.21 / 1.65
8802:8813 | -0.06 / 1.43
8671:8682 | -0.14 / 1.55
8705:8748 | -0.05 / 1.42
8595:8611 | 0.04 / 1.31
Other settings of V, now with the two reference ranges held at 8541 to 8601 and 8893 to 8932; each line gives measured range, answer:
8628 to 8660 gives -1.1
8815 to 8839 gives -4.3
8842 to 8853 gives -0.4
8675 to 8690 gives -0.7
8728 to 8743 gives -1.0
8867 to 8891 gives 1.0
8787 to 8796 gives -0.2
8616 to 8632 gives -0.9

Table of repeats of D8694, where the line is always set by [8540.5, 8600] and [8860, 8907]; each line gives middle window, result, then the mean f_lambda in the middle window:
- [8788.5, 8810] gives -0.10 mag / 1.46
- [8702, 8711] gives -0.04 mag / 1.39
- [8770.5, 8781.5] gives -0.14 mag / 1.51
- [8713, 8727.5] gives -0.07 mag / 1.43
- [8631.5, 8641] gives -0.05 mag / 1.41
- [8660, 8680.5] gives -0.17 mag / 1.57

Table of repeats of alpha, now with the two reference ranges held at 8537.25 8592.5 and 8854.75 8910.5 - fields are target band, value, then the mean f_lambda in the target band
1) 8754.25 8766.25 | -1.6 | 1.51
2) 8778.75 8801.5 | -1.6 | 1.42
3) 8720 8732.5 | -0.9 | 1.43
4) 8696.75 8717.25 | -0.5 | 1.37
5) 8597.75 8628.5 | 0.5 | 1.33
